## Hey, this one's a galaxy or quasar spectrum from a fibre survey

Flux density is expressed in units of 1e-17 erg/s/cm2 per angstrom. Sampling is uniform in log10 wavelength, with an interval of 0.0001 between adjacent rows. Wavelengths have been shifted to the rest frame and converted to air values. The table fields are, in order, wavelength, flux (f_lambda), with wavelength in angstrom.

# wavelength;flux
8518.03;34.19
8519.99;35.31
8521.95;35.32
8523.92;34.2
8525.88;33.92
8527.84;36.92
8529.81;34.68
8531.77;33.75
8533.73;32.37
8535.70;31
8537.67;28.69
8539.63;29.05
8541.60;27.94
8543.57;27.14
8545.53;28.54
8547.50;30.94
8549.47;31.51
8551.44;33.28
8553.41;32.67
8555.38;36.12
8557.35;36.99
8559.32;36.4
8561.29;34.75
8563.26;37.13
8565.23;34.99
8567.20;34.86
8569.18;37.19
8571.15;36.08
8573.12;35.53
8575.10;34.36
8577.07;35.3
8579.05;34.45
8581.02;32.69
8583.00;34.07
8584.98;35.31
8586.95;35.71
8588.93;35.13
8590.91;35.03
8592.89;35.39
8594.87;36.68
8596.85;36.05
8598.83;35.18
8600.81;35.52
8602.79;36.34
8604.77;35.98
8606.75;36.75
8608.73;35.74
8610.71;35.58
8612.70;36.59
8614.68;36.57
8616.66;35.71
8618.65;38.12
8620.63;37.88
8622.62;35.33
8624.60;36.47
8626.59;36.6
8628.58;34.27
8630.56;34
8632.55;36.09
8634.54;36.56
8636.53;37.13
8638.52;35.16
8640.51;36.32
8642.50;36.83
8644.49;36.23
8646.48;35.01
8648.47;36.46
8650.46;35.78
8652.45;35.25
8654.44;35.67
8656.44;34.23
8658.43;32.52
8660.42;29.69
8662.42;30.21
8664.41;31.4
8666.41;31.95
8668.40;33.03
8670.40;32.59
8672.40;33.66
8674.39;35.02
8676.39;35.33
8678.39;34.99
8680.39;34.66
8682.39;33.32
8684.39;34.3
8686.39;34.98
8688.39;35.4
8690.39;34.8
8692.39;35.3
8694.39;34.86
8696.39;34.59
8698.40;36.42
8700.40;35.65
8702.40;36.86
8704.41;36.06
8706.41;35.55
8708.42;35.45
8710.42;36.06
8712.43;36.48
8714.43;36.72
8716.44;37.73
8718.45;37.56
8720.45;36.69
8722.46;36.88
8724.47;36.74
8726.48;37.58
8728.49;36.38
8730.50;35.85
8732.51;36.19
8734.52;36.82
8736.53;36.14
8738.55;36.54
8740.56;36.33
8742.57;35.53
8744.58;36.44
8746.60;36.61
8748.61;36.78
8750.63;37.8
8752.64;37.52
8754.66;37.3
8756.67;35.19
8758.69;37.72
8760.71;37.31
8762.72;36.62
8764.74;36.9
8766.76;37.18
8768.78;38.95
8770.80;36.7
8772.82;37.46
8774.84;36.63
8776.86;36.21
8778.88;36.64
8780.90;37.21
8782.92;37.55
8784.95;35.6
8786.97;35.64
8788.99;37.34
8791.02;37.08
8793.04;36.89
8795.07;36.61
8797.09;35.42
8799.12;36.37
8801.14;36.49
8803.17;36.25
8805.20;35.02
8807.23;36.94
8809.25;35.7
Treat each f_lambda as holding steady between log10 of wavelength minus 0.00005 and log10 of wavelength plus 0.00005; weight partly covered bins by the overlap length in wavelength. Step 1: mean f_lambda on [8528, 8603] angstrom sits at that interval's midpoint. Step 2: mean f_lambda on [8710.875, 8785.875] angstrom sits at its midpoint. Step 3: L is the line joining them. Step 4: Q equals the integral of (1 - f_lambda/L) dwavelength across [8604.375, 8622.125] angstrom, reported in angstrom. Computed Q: -0.9 angstrom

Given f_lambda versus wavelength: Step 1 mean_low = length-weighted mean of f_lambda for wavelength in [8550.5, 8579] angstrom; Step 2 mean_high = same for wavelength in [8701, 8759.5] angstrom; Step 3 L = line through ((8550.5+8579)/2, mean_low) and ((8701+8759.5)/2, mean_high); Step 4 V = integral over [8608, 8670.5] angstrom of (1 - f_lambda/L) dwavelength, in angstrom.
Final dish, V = 1.5 angstrom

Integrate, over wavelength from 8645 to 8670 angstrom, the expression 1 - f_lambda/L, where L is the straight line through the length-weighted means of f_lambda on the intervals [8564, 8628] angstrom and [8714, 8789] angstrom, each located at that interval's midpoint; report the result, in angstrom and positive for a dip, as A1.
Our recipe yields 1.9 angstrom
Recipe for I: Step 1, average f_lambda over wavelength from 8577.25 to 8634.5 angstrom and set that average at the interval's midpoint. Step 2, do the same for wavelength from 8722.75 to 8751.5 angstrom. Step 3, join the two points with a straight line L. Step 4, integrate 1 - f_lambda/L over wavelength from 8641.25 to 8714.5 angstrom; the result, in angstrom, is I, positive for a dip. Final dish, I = 3.0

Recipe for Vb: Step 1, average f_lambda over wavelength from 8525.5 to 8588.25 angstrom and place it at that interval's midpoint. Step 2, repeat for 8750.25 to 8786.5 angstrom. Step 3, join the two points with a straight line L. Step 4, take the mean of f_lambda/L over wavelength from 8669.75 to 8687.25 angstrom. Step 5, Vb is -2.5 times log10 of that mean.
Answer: 0.04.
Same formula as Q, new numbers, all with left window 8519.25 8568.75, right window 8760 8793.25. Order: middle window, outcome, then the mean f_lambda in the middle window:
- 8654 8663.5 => 0.7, 32.3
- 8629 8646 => -0.6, 35.9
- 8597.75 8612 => -0.7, 35.9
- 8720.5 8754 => -0.3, 36.6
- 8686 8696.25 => 0.2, 35.1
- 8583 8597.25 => -0.7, 35.5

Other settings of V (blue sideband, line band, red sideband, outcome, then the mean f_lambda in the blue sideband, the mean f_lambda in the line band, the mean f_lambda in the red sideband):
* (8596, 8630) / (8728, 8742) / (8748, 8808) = 0.12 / 36.1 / 36.3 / 36.8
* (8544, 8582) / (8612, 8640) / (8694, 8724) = -0.81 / 34.3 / 36.2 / 36.3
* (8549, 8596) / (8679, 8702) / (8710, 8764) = 0.82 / 35.1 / 35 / 36.7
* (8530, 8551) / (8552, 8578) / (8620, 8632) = -2.98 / 30.4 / 35.5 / 35.7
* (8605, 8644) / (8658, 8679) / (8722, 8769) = 2.12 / 36.2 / 32.7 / 36.8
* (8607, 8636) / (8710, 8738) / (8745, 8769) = 0.10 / 36.1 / 36.7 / 37.1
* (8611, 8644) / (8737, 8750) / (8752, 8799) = 0.11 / 36.2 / 36.4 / 36.8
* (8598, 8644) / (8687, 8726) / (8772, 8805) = 0.25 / 36.1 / 36.1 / 36.5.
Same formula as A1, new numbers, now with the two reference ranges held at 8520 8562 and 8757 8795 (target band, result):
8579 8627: -2.8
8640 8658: -0.5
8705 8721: -0.3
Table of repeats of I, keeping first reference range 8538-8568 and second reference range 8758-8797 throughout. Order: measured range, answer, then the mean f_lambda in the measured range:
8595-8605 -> -0.7 angstrom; 35.9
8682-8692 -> 0.2 angstrom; 34.7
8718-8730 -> -0.3 angstrom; 36.9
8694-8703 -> -0.1 angstrom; 35.7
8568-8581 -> -0.8 angstrom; 35.3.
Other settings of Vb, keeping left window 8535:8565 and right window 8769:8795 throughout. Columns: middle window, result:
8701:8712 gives -0.02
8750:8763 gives -0.02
